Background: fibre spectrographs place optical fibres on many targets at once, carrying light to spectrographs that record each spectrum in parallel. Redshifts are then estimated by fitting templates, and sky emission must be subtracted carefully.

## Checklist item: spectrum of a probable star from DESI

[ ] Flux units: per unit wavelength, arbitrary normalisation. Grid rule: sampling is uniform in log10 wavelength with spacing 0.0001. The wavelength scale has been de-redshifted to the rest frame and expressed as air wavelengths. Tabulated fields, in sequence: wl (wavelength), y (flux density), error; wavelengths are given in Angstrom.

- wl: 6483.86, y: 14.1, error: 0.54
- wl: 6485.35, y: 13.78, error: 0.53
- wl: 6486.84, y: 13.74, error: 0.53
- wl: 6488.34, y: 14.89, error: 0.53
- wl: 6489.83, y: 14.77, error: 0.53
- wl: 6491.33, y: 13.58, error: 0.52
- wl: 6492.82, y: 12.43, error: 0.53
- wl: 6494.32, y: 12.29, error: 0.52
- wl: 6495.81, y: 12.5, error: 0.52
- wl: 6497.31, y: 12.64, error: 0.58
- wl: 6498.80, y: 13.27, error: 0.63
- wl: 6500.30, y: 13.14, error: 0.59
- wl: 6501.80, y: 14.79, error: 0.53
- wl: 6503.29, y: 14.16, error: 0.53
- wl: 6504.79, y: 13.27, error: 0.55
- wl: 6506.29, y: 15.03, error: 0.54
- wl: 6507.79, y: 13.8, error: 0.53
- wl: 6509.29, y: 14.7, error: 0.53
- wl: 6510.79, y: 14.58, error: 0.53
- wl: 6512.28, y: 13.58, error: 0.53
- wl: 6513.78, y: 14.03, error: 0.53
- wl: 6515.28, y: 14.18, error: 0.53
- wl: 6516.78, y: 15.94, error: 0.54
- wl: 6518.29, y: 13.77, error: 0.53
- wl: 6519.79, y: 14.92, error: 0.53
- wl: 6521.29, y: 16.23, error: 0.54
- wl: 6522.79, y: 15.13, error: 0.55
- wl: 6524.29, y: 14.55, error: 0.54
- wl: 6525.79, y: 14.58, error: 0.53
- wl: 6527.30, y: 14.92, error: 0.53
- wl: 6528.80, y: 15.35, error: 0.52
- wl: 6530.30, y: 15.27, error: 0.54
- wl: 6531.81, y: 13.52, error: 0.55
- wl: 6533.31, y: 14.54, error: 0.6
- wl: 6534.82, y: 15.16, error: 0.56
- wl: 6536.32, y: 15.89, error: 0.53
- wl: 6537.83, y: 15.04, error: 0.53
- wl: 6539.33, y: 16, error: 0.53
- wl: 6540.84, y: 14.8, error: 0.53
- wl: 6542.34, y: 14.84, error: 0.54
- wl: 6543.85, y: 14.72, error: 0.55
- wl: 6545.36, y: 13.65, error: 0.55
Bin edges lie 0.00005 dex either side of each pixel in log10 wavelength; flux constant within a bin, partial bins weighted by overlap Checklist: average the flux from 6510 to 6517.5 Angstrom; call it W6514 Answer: 14.5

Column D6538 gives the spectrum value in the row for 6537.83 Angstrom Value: 15.04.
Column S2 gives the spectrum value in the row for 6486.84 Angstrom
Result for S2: 13.74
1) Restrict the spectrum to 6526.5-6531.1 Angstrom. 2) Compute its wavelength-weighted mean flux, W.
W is 15.1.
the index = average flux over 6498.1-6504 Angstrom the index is 13.8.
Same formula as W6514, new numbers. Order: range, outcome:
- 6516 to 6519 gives 14.8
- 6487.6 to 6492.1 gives 14.4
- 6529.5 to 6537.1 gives 14.9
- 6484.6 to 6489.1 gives 14.2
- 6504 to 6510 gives 14.2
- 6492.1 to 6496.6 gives 12.4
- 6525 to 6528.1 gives 14.7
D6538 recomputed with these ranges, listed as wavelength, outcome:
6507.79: 13.8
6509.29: 14.7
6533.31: 14.54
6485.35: 13.78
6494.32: 12.29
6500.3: 13.14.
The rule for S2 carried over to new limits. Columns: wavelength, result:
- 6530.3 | 15.27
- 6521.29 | 16.23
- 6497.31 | 12.64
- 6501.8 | 14.79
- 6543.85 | 14.72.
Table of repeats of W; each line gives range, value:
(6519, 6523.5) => 15.4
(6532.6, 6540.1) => 15.3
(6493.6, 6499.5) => 12.7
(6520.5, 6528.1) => 15.1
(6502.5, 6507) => 14.2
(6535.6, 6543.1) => 15.3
